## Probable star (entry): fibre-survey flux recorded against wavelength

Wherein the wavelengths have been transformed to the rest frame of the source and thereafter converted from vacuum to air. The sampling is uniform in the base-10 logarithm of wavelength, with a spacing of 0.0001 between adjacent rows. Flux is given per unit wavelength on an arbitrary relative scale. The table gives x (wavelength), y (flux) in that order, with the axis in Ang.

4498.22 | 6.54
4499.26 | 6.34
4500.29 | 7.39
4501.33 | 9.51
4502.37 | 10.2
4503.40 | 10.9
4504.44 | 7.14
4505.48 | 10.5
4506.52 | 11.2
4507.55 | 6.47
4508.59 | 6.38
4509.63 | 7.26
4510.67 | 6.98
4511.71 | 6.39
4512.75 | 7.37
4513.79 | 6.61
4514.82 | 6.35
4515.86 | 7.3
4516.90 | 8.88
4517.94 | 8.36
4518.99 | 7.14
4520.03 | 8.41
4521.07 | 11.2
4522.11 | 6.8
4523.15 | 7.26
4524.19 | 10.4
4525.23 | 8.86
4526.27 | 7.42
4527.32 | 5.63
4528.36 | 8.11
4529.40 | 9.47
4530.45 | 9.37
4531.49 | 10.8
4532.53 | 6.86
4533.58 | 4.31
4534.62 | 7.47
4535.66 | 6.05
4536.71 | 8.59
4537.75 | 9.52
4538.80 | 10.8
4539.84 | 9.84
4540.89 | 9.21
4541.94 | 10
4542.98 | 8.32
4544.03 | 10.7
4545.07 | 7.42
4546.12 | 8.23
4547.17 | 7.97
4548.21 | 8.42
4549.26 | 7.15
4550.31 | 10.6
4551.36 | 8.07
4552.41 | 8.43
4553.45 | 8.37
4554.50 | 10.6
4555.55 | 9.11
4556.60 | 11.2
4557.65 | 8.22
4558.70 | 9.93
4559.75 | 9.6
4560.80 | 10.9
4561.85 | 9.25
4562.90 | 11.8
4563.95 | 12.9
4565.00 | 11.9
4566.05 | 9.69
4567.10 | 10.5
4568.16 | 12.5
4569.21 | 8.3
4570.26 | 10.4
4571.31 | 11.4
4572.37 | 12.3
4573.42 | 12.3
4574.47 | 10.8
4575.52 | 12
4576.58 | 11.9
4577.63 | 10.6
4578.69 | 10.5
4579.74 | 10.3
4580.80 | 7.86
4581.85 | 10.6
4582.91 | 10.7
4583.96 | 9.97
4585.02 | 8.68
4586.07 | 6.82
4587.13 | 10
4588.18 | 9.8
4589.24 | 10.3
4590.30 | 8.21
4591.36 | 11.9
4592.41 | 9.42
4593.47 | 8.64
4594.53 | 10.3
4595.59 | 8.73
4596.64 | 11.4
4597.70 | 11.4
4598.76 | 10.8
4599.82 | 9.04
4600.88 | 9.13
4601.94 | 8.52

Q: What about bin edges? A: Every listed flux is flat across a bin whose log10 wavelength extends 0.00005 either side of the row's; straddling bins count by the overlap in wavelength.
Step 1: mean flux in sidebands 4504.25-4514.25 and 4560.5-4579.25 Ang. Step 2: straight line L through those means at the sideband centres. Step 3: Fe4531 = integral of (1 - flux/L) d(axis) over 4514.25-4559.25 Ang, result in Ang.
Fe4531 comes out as 3.23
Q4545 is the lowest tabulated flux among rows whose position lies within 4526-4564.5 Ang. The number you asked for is 4.31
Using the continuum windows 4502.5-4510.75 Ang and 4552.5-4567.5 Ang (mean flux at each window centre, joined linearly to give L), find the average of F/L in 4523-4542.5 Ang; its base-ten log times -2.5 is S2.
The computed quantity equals 0.11 mag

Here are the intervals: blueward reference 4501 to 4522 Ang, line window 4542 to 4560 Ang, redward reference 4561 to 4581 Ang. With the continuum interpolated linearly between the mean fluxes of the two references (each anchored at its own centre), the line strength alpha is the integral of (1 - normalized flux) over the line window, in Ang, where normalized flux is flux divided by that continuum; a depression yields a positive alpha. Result 1.9 Ang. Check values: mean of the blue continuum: 8.19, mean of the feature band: 8.98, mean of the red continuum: 11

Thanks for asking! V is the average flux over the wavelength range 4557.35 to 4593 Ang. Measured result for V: 10.4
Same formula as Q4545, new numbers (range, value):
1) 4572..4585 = 7.86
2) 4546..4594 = 6.82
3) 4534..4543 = 6.05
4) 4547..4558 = 7.15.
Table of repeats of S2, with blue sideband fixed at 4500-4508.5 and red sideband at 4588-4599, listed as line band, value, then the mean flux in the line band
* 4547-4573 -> -0.04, 10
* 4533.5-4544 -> 0.09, 8.69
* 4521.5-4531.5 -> 0.12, 8.32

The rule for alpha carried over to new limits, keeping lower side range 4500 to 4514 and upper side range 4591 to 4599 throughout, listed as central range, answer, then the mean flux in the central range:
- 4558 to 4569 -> -1.4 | 10.8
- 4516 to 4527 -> 0.2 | 8.37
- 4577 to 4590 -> 0.4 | 9.67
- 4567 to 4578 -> -1.7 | 11.2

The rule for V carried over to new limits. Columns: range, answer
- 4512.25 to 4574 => 9.07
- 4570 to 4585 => 10.8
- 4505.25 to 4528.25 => 7.84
